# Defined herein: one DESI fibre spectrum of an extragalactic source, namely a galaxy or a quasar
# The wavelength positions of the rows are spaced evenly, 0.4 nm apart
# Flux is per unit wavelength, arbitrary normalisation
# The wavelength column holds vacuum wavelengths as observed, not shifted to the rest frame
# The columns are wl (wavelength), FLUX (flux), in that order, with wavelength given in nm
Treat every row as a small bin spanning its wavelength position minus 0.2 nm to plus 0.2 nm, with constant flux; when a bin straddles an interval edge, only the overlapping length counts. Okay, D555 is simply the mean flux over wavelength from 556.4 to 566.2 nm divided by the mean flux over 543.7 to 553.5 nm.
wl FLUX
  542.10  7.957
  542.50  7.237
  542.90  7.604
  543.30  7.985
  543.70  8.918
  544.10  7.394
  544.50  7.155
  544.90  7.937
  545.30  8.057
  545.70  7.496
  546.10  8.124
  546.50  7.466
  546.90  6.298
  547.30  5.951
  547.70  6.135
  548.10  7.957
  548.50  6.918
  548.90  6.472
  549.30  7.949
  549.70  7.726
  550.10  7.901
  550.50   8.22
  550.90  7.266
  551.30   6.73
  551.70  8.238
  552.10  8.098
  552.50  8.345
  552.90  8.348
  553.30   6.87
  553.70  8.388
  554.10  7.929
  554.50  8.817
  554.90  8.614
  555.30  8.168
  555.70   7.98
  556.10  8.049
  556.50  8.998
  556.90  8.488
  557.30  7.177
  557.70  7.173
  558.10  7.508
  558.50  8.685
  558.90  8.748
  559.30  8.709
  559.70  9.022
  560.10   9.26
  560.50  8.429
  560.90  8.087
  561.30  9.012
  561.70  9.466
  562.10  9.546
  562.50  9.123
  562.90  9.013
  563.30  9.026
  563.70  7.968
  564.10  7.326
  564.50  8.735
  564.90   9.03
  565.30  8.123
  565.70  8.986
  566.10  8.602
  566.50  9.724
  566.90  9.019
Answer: 1.14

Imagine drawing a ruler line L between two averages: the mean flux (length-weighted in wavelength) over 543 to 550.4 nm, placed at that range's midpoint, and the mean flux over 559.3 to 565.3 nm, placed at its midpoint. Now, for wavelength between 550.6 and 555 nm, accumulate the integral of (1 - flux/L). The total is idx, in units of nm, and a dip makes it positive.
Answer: 0.00 nm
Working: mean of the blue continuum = 7.45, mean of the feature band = 7.96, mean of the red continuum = 8.76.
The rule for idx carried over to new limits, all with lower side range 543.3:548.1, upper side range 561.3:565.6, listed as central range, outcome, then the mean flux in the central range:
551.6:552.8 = -0.051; 8.24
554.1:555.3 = -0.060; 8.49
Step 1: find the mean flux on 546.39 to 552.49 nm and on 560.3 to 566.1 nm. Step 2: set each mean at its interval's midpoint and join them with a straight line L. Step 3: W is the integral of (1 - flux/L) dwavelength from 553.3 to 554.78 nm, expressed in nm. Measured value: -0.077 nm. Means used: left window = 7.32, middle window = 8.19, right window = 8.7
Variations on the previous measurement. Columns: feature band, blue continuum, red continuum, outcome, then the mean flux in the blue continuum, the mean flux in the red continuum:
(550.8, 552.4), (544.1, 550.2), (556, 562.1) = 0.020 nm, 7.3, 8.5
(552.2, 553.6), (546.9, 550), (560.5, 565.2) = -0.071 nm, 7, 8.73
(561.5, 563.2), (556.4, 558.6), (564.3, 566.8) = -0.155 nm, 7.93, 8.87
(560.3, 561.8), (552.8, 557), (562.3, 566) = -0.040 nm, 8.23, 8.59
